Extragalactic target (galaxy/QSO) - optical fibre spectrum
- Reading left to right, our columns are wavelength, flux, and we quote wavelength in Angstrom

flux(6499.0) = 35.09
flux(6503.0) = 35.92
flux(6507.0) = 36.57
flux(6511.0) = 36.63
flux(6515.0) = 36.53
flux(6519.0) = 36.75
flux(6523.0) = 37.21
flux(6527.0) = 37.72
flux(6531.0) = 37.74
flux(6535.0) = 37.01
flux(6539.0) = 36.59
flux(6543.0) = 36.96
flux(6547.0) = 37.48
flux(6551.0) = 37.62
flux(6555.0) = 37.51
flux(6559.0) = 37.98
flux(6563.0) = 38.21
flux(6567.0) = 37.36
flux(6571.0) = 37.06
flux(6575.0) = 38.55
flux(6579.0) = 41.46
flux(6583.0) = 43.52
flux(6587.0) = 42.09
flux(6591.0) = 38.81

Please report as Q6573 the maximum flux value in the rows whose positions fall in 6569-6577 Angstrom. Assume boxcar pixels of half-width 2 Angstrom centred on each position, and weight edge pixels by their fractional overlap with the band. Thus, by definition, 38.55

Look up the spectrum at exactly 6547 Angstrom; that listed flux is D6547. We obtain 37.48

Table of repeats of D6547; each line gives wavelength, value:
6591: 38.81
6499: 35.09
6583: 43.52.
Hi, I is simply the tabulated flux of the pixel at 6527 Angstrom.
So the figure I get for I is 37.72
